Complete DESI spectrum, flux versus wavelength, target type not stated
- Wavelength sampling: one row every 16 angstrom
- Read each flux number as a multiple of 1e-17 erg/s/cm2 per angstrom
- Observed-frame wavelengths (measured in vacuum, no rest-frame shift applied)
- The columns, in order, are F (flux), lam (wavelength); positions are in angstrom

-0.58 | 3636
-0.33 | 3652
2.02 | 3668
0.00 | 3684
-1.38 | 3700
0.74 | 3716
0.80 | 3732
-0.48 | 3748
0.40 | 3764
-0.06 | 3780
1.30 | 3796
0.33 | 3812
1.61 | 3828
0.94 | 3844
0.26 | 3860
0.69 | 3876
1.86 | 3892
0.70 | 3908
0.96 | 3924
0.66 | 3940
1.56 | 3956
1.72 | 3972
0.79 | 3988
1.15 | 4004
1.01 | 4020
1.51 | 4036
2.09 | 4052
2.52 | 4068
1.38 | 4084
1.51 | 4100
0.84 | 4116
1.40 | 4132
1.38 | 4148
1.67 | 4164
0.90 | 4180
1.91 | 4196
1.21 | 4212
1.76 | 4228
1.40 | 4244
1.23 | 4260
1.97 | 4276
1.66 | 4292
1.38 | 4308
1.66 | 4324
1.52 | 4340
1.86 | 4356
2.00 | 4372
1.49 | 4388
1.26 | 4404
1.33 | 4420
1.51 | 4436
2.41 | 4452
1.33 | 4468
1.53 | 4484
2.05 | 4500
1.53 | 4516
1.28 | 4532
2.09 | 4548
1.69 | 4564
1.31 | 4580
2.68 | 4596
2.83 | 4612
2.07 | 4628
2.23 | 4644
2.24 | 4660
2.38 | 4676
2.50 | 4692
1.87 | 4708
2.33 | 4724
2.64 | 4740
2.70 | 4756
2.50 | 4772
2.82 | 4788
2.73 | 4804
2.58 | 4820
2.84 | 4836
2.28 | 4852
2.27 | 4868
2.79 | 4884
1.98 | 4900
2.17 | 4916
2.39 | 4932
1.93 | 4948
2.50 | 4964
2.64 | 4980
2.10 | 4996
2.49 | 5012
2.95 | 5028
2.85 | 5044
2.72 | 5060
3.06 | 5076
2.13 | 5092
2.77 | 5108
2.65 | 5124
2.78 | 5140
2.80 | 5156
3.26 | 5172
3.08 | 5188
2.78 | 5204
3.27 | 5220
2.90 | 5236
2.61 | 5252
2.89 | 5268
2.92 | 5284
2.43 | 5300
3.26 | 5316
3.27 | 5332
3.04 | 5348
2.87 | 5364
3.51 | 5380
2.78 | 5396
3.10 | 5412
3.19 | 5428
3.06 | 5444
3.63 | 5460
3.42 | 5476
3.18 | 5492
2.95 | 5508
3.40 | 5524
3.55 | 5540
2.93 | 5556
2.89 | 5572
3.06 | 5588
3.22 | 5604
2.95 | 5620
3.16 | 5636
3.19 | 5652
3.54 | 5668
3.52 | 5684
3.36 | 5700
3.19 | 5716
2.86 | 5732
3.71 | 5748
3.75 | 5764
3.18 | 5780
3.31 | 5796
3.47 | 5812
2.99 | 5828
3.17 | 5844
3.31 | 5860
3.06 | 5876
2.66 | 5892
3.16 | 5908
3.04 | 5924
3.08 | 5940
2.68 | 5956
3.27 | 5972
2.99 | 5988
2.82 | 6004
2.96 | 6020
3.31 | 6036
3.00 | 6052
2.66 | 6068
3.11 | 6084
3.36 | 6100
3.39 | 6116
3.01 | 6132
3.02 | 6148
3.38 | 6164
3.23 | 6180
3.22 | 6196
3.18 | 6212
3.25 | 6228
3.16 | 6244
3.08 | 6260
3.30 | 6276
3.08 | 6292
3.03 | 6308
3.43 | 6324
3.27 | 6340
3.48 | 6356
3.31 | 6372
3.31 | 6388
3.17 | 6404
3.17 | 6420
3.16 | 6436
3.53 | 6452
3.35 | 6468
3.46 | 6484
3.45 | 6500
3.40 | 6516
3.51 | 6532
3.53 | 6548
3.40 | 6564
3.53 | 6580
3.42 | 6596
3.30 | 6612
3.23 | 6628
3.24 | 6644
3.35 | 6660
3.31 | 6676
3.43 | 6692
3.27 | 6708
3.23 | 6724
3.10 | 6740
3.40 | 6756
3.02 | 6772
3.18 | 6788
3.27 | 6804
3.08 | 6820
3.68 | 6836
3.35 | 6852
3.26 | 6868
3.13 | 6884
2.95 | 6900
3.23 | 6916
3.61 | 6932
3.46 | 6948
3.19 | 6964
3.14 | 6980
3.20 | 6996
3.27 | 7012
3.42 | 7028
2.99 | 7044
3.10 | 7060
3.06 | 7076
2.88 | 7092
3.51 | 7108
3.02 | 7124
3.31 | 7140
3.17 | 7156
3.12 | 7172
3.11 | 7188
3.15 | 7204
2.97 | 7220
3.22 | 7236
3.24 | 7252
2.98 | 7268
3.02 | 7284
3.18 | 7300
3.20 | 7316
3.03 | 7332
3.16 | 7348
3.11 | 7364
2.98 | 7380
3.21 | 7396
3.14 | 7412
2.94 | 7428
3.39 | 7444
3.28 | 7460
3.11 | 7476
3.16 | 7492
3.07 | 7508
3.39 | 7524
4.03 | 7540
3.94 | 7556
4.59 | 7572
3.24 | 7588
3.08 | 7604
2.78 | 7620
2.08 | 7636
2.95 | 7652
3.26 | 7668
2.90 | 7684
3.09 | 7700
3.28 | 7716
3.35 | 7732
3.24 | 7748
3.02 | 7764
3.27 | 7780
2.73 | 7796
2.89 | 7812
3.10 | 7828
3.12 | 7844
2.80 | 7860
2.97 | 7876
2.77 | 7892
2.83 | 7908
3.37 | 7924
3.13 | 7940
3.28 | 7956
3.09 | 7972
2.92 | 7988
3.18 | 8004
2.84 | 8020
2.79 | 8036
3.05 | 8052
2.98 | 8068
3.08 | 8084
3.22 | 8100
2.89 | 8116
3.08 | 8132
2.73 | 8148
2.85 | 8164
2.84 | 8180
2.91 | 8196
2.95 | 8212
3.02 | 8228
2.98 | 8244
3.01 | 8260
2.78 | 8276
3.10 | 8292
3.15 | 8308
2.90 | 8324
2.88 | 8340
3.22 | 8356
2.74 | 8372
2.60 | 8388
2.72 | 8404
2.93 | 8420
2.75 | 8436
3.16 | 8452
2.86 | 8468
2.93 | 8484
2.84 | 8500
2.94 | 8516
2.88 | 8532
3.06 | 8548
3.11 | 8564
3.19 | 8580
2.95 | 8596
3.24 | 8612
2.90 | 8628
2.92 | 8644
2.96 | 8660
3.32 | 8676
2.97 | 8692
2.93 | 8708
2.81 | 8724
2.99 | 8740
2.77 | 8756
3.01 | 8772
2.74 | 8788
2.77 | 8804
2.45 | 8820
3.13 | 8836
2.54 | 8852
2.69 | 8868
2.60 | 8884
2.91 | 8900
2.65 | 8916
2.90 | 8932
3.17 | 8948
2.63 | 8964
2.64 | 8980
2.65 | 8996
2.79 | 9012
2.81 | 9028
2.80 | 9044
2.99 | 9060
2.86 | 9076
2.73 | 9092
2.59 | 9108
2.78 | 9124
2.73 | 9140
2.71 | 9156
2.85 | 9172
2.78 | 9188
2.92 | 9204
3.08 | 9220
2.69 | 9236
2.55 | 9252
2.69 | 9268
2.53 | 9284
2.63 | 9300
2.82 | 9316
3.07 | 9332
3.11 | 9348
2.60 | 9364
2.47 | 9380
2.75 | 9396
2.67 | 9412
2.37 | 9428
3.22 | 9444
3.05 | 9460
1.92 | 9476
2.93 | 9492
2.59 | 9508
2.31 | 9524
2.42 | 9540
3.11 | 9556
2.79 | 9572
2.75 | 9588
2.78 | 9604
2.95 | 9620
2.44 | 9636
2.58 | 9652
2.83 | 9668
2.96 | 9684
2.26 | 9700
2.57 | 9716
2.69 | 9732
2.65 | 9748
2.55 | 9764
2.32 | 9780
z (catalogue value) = 0.15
